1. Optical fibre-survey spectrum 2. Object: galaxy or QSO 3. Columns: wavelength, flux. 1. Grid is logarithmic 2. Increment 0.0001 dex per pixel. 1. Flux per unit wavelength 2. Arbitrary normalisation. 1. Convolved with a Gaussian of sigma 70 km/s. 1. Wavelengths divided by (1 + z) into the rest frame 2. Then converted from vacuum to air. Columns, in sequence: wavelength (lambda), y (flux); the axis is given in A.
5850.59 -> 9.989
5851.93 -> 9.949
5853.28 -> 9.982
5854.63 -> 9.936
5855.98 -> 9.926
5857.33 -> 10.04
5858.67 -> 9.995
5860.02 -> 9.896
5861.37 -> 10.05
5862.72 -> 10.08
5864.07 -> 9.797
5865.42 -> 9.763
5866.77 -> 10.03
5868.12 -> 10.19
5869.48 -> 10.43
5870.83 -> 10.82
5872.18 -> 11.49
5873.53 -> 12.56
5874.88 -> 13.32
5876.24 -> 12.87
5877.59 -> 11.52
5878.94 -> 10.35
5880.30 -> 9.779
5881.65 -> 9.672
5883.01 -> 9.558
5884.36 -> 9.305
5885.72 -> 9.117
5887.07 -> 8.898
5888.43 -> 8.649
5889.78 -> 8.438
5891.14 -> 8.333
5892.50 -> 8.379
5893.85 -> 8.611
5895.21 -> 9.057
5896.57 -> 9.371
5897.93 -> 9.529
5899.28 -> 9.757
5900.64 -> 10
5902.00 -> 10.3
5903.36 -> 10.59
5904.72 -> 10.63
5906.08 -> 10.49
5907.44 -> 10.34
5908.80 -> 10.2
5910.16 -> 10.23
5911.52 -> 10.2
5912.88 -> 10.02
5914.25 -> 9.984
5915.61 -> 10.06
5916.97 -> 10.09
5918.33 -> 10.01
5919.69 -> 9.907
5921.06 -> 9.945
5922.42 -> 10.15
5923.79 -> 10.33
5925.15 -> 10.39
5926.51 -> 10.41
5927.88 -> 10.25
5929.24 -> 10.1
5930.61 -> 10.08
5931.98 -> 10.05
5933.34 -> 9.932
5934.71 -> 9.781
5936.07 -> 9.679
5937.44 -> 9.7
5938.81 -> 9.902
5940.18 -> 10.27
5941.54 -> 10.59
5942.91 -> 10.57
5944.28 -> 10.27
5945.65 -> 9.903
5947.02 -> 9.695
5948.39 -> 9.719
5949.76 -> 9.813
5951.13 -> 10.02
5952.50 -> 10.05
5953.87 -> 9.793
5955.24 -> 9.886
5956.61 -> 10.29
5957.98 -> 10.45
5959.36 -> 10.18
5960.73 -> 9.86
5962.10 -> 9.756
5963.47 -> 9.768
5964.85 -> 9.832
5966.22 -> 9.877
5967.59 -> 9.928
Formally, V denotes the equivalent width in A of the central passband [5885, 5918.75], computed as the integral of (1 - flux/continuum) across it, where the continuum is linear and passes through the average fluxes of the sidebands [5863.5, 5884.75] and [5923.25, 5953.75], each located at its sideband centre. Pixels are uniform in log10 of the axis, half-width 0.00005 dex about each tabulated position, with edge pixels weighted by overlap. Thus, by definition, 2.6 A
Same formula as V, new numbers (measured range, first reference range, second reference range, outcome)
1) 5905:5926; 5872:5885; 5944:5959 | 0.7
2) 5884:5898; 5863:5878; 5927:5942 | 2.5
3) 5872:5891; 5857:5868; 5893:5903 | -1.1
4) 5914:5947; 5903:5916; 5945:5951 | -0.3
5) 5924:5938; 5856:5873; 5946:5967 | 0.0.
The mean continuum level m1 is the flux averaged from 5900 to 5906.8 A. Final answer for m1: 10.4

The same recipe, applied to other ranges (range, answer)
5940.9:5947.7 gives 10.2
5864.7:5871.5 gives 10.2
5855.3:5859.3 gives 10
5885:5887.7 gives 9.02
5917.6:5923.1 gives 10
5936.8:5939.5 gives 9.78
